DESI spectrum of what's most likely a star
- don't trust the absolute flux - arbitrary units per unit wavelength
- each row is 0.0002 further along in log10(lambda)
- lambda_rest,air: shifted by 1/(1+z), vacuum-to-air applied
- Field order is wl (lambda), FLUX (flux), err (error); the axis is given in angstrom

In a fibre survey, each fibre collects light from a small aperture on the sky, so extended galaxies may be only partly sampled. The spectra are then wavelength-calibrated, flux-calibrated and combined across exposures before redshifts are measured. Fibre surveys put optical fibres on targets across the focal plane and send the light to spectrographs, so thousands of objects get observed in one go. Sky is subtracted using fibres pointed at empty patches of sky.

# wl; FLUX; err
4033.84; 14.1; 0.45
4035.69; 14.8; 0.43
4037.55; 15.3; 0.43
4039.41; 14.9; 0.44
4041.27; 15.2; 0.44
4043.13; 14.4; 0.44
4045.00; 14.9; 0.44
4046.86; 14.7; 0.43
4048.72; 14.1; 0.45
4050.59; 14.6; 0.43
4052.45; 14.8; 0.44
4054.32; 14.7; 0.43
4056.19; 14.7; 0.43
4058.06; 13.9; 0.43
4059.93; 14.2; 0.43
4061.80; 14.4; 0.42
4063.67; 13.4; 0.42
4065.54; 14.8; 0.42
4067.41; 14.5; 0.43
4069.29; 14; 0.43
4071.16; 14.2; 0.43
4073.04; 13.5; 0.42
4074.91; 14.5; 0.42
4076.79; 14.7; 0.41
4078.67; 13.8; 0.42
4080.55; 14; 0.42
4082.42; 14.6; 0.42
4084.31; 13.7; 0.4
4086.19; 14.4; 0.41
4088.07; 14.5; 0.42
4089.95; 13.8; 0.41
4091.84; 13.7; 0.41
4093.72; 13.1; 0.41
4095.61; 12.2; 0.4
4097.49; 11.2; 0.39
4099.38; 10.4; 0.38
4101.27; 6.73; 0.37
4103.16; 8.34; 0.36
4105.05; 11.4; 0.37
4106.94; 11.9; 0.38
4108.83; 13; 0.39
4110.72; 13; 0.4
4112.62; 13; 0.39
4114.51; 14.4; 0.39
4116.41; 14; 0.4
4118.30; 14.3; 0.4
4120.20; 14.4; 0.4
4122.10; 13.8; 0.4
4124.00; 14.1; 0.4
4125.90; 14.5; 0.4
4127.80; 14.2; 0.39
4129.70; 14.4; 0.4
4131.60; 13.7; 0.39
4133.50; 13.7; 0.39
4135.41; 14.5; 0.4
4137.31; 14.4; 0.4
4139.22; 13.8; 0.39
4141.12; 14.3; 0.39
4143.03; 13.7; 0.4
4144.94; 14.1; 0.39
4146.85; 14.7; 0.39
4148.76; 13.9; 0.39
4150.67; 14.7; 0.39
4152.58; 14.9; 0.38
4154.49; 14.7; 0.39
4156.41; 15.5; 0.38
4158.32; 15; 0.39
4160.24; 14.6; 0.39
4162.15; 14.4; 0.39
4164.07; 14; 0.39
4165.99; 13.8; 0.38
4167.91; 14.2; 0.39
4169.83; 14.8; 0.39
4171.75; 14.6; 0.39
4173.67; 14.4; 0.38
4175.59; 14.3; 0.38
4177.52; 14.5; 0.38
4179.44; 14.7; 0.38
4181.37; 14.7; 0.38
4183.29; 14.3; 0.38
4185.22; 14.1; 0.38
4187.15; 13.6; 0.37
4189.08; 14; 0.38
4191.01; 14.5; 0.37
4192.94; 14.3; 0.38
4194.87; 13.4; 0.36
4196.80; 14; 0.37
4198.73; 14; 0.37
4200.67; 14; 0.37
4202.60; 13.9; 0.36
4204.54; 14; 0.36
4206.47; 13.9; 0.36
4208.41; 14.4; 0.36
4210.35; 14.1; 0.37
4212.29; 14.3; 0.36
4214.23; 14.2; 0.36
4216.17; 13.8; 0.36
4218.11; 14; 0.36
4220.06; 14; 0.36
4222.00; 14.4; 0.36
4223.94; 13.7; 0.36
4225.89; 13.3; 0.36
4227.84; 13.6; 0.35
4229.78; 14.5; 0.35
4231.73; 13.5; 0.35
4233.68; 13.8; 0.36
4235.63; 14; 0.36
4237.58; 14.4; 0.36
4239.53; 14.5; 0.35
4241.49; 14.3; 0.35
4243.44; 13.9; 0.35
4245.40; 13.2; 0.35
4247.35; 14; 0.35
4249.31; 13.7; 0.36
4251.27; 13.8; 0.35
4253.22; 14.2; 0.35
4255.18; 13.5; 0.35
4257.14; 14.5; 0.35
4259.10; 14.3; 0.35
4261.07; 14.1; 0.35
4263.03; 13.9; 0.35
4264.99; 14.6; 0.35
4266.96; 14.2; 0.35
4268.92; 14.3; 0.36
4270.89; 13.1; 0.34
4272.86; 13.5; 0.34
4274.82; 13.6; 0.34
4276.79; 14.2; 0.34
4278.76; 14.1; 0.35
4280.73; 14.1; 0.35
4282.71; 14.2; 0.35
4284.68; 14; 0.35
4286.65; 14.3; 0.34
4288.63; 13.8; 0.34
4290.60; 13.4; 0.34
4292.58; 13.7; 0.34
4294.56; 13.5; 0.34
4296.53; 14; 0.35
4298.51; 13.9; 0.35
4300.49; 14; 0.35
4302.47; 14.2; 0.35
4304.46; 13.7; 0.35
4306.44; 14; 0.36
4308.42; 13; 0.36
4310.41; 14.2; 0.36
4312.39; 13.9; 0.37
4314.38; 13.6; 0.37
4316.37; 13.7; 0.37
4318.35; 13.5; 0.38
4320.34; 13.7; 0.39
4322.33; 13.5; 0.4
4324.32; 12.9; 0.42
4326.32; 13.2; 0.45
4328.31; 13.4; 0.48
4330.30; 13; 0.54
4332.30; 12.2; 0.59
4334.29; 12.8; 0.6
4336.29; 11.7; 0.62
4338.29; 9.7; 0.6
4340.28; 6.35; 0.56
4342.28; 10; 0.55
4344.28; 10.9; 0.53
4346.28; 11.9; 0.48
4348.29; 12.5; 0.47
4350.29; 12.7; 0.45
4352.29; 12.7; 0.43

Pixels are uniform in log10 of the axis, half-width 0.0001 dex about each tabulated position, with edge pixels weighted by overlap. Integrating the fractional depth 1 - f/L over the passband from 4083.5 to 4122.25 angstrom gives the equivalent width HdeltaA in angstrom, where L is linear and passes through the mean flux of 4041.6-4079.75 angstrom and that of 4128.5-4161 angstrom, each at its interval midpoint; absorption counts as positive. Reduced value 4.8 angstrom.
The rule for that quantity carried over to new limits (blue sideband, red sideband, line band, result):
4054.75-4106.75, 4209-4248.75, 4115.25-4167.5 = -3.0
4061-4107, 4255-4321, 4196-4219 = -0.8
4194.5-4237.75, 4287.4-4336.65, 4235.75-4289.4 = -1.1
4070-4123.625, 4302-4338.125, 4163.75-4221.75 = -4.6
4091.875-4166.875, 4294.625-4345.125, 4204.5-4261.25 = -3.9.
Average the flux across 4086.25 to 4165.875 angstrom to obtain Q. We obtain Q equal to 13.5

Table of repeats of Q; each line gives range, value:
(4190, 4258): 14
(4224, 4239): 13.9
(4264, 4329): 13.8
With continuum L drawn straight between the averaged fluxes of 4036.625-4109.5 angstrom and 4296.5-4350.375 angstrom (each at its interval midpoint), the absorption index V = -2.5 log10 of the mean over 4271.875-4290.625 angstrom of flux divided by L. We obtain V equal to -0.09 mag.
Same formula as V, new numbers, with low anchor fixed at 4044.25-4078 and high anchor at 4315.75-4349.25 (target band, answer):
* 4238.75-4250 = -0.09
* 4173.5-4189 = -0.08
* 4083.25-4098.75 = 0.07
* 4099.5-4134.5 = 0.08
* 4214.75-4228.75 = -0.07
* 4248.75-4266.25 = -0.11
